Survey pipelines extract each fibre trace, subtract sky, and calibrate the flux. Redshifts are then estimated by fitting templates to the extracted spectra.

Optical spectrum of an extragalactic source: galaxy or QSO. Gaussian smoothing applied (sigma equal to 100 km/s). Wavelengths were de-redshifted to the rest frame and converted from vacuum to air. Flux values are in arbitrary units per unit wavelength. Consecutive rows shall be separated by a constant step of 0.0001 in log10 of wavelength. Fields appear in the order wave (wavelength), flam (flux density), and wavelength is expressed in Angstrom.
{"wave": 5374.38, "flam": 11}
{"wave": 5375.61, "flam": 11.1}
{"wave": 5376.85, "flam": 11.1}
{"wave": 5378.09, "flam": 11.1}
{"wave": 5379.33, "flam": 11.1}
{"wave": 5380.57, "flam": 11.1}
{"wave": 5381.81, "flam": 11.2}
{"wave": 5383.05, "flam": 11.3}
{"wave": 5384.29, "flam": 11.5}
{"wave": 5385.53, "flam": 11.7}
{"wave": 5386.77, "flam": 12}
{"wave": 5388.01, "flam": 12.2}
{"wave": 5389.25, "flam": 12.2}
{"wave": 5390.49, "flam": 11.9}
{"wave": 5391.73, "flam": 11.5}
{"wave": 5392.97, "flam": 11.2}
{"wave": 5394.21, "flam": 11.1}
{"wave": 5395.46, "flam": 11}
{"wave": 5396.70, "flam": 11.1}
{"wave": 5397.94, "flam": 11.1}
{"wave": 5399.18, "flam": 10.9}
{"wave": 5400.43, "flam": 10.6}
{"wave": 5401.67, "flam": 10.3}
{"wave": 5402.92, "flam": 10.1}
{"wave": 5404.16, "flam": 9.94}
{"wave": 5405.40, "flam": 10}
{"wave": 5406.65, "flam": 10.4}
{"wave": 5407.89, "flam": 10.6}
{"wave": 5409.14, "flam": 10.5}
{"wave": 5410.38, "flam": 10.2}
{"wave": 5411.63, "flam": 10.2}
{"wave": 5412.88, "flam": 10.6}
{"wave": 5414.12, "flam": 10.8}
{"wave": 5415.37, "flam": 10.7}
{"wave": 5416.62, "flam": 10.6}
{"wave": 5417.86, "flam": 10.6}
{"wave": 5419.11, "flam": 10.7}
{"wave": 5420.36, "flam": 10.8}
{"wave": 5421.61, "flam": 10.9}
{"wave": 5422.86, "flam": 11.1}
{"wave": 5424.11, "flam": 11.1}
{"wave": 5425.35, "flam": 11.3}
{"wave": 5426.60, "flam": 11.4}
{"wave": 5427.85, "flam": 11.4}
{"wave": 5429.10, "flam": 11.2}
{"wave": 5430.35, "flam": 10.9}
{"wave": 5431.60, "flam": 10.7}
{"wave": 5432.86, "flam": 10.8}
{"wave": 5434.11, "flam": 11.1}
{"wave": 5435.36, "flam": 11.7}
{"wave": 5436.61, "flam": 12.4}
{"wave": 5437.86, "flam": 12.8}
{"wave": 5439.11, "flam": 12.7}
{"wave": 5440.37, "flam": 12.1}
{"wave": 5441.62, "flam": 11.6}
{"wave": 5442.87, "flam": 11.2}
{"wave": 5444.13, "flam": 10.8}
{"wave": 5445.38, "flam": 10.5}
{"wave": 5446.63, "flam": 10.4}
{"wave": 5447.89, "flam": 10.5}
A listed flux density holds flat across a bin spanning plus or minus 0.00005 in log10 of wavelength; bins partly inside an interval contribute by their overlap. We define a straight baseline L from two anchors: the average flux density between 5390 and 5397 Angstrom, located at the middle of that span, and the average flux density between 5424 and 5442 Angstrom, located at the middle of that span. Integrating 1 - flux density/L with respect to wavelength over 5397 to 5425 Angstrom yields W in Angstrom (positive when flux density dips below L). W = 2.0 Angstrom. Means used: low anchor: 11.3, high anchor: 11.6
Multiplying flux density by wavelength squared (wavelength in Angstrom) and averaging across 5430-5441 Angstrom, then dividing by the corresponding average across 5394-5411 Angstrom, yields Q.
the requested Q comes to 1.12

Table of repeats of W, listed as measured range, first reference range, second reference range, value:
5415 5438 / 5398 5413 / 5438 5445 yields 0.0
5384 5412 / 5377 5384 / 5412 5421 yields -0.1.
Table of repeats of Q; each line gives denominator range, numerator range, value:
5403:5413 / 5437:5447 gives 1.14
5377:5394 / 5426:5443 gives 1.02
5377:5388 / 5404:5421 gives 0.93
